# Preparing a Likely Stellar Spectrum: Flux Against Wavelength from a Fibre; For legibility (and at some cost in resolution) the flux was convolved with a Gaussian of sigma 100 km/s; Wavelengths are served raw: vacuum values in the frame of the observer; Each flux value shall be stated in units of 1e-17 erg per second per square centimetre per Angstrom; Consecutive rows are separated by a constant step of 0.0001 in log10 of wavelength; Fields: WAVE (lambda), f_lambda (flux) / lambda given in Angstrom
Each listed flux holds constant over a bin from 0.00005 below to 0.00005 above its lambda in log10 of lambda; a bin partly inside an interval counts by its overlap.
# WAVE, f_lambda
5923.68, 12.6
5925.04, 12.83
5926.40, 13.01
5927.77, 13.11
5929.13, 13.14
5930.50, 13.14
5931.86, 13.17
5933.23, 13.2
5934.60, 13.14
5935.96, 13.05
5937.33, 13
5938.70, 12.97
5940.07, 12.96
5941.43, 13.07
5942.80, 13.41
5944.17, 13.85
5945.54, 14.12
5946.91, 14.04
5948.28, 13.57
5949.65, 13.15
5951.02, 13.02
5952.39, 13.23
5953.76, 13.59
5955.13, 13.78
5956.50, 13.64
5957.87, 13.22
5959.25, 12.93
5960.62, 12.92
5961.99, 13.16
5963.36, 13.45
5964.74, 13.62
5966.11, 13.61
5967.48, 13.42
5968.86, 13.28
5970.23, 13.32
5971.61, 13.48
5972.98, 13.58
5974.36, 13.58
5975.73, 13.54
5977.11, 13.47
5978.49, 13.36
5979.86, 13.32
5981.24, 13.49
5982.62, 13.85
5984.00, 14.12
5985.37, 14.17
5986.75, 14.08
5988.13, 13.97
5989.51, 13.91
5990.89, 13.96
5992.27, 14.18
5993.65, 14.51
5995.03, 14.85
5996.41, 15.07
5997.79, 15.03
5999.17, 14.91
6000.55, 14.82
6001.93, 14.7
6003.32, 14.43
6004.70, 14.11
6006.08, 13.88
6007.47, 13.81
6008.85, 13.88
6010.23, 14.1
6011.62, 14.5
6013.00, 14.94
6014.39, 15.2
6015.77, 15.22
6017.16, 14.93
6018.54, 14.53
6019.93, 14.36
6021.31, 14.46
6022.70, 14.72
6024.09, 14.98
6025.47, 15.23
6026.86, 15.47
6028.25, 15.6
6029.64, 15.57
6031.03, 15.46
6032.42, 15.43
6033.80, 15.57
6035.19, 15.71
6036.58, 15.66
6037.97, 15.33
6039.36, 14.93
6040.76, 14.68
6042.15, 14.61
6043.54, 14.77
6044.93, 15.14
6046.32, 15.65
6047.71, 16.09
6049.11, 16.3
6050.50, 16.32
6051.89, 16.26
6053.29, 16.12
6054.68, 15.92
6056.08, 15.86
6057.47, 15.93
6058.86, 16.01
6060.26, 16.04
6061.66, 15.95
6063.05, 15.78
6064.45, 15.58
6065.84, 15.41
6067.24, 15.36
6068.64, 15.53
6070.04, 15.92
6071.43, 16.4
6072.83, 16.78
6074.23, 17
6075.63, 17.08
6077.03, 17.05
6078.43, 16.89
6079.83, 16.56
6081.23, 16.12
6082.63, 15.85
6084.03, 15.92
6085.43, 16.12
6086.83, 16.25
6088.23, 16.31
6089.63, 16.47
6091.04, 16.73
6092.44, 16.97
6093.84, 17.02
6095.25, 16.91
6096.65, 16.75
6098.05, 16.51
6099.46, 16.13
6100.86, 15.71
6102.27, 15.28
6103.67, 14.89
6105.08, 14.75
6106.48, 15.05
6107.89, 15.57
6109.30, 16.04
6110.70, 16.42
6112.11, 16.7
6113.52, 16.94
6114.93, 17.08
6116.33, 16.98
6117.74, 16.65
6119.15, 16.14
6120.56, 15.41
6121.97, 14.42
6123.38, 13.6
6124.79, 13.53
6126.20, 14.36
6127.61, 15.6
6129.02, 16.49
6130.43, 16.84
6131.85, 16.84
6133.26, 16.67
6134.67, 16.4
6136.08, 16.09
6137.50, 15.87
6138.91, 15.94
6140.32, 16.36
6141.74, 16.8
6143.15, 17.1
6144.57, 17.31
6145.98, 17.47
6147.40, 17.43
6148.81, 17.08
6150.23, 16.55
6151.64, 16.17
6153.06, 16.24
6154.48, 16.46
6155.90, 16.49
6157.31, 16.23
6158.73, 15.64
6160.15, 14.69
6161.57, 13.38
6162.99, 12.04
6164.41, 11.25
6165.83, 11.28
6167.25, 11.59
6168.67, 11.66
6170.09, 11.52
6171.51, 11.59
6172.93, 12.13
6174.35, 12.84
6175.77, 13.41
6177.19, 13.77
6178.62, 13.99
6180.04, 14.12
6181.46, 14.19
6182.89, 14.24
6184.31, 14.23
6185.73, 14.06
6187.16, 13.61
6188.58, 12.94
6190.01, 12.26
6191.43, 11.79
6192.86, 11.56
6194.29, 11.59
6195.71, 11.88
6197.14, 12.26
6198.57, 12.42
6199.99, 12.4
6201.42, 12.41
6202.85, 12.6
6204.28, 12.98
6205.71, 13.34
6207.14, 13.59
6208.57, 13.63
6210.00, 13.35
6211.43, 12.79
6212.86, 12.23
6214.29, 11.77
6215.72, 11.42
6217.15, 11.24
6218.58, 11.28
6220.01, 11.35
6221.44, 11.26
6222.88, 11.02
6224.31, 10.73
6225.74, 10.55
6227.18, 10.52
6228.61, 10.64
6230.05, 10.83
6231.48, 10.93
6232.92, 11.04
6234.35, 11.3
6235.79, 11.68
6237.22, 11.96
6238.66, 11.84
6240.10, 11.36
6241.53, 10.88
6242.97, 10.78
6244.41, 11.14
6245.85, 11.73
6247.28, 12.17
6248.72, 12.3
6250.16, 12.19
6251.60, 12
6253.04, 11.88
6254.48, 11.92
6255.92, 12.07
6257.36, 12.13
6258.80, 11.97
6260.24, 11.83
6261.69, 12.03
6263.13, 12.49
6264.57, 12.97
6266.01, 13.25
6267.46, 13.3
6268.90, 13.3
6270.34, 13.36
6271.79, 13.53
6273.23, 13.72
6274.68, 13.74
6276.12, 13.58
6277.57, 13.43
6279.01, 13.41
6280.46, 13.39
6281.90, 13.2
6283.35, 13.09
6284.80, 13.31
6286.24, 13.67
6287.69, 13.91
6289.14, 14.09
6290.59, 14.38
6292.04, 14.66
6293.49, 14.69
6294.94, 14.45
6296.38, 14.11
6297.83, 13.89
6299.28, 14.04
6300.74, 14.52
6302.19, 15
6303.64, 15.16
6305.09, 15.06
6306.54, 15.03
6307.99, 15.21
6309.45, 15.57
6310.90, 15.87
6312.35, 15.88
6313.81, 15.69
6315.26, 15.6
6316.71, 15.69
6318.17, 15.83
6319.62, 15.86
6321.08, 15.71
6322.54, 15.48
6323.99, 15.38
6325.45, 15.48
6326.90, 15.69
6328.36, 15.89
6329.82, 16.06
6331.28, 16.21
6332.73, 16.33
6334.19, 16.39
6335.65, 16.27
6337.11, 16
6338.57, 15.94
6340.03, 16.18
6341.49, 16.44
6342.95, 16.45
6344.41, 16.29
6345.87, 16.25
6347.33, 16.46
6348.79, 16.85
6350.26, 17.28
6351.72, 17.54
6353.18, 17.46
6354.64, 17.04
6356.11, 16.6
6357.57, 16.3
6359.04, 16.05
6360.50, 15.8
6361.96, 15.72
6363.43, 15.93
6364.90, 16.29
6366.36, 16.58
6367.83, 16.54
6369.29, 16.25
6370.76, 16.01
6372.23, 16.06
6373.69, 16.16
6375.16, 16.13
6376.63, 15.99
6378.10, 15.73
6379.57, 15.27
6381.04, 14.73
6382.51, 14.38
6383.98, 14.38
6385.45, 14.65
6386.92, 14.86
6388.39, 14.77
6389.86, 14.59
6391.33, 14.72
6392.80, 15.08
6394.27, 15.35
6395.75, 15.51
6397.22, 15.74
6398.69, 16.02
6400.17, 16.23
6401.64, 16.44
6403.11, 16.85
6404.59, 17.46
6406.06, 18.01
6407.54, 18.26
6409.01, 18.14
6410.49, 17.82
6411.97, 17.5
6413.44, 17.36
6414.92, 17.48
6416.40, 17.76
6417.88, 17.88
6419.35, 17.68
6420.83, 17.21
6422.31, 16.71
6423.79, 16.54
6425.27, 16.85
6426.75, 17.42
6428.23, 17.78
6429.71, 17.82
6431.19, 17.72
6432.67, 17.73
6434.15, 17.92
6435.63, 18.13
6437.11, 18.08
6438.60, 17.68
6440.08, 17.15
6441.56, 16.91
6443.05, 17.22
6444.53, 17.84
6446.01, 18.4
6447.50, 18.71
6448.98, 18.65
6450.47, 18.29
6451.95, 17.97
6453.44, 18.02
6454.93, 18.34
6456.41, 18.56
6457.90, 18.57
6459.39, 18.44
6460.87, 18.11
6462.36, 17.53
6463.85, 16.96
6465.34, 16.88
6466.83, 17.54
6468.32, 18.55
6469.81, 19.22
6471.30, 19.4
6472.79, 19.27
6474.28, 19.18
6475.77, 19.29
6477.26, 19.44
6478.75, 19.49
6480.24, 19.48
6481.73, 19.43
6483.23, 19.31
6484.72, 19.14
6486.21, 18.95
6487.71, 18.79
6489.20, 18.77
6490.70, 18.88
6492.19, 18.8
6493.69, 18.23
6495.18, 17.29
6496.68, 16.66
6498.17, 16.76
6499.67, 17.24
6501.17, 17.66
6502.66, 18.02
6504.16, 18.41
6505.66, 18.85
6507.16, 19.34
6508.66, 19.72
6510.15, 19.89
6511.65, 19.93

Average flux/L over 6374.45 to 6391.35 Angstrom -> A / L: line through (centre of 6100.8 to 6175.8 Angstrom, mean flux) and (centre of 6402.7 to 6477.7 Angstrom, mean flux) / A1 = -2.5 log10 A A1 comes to 0.16 mag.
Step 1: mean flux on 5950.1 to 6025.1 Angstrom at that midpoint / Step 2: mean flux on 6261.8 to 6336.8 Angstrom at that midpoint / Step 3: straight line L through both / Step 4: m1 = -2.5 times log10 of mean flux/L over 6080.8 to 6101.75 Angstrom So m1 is -0.154 mag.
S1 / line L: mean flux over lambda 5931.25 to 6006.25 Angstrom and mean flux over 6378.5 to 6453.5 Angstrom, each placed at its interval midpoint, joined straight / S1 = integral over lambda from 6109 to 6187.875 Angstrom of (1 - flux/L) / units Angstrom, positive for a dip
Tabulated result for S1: -0.5 Angstrom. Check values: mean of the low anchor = 13.7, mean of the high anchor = 16.9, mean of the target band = 15.1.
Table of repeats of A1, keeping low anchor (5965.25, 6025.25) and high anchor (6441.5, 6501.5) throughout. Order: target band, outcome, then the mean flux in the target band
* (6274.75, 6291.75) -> 0.222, 13.6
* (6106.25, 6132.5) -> -0.039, 15.8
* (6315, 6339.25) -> 0.081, 15.9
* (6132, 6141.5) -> -0.059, 16.3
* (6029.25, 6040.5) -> -0.064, 15.4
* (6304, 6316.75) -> 0.097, 15.5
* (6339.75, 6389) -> 0.089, 16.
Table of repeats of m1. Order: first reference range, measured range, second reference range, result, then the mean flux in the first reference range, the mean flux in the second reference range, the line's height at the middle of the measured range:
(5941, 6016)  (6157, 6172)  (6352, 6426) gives 0.177 mag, 13.9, 16.3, 15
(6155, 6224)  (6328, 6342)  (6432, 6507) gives -0.036 mag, 12.8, 18.3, 15.6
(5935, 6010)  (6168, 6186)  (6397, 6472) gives 0.173 mag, 13.7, 17.7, 15.5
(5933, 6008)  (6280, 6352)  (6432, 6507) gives 0.104 mag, 13.7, 18.3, 16.9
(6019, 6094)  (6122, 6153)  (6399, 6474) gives 0.005 mag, 15.8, 17.8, 16.2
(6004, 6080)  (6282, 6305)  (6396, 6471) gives 0.187 mag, 15.5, 17.6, 16.9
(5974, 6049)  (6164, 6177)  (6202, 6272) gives 0.064 mag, 14.6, 12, 12.8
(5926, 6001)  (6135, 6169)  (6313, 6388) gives -0.042 mag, 13.6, 16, 14.8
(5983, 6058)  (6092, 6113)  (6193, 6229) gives -0.173 mag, 15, 12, 13.7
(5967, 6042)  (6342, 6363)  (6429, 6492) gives 0.056 mag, 14.5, 18.4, 17.5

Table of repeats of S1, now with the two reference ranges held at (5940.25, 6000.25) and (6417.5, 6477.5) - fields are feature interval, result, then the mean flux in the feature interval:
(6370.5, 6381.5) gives 1.0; 15.8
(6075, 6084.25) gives -1.1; 16.5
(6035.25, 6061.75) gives -2.3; 15.7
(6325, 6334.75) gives 0.5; 16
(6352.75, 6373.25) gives 1.1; 16.3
